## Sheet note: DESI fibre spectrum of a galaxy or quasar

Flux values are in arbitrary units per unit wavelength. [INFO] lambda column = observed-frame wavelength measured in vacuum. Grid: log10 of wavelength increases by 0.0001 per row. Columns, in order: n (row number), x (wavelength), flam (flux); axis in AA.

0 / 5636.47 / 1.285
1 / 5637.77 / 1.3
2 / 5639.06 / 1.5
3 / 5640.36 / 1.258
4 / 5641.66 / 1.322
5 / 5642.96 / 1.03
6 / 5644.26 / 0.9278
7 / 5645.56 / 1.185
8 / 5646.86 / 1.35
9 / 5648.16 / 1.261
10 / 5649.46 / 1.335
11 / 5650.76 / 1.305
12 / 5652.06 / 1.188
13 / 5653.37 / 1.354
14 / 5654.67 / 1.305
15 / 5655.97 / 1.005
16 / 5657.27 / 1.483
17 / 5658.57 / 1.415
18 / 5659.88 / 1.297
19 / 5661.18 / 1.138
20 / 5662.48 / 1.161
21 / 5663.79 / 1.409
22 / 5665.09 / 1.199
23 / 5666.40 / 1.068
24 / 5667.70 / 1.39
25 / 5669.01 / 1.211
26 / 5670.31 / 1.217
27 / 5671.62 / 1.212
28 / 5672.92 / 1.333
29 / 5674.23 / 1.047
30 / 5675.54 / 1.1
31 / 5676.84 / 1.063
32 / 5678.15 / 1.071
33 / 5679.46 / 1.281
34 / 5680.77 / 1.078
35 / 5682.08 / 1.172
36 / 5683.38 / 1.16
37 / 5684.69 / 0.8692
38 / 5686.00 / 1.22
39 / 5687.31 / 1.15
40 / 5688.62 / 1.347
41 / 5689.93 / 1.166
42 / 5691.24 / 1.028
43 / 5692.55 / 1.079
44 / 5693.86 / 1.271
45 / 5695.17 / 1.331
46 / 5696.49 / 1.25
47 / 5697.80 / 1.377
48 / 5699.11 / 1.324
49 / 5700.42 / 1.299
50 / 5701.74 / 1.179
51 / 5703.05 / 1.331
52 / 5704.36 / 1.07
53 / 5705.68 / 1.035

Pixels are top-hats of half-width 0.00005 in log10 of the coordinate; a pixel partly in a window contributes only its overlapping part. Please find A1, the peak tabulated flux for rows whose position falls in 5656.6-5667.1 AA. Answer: 1.483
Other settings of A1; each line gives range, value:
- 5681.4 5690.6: 1.347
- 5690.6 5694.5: 1.271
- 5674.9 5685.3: 1.281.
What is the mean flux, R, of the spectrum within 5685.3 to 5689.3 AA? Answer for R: 1.23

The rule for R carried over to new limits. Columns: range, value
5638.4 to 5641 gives 1.38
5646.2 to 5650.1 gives 1.32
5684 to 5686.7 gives 1.05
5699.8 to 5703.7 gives 1.27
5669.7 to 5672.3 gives 1.22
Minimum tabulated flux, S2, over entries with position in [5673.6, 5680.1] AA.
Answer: 1.047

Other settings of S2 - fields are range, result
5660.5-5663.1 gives 1.138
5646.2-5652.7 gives 1.188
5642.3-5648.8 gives 0.9278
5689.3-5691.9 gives 1.028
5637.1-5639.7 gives 1.3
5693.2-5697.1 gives 1.25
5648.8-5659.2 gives 1.005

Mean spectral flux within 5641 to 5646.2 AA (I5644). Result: 1.12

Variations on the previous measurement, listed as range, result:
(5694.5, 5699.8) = 1.32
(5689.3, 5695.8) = 1.17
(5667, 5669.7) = 1.3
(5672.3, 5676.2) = 1.16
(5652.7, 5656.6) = 1.22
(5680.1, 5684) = 1.14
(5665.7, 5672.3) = 1.22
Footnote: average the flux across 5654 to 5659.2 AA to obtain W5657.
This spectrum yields 1.3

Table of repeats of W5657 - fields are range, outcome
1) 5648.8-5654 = 1.29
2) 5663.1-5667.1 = 1.23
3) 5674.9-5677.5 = 1.08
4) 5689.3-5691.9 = 1.1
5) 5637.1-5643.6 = 1.28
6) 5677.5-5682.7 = 1.15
